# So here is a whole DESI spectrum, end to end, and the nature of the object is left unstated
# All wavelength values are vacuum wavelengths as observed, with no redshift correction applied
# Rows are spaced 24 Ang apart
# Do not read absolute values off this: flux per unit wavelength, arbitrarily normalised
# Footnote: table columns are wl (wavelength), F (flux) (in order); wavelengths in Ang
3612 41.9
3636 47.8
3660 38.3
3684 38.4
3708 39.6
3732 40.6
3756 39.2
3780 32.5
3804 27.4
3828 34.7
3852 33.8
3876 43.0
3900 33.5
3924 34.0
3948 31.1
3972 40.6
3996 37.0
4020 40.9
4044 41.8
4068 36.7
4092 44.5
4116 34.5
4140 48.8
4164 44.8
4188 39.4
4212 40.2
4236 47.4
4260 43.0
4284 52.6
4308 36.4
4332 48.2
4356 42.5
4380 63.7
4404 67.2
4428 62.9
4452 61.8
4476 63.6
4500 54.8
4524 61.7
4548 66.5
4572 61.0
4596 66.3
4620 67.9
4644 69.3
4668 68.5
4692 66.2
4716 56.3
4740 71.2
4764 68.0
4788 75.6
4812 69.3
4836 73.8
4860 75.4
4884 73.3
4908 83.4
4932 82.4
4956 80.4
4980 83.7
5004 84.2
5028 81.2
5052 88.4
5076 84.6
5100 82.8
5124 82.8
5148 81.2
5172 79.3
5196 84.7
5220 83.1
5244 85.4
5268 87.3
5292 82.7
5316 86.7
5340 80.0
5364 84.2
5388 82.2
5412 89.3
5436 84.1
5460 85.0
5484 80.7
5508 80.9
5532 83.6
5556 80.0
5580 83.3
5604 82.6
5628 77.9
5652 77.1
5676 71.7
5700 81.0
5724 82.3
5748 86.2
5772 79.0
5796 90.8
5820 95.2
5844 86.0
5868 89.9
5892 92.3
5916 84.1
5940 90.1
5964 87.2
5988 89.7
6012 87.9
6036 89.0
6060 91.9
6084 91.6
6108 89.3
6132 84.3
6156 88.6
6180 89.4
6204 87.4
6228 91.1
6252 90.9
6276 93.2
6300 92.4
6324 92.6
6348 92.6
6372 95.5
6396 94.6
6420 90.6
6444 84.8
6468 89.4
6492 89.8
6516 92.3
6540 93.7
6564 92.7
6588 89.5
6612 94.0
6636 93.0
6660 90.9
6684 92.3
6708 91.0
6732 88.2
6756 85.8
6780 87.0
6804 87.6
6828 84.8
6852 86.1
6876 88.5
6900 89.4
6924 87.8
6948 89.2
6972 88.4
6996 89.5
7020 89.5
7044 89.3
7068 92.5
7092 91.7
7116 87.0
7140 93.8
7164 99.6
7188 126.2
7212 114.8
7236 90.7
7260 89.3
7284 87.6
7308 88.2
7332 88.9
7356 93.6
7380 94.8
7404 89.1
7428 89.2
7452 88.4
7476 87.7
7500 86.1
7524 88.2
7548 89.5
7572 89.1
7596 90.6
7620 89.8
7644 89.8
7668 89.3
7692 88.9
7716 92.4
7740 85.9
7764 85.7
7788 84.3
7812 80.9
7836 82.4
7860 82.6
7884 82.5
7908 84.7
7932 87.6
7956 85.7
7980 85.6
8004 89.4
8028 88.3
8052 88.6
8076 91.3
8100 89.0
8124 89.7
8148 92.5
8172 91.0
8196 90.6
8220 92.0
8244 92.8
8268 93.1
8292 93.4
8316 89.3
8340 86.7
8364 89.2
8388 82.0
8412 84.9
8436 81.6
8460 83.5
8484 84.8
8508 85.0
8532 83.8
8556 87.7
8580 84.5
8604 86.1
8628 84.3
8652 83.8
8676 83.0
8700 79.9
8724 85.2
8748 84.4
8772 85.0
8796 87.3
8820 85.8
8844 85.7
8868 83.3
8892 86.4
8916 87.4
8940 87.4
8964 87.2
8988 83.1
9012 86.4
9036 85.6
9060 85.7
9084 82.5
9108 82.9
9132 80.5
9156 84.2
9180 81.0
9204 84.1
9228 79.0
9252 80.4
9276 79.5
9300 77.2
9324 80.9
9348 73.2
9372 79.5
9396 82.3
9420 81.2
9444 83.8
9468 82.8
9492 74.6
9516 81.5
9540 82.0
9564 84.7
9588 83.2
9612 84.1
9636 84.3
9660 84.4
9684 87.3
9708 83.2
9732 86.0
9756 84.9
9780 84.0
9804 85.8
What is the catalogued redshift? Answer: 0.09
